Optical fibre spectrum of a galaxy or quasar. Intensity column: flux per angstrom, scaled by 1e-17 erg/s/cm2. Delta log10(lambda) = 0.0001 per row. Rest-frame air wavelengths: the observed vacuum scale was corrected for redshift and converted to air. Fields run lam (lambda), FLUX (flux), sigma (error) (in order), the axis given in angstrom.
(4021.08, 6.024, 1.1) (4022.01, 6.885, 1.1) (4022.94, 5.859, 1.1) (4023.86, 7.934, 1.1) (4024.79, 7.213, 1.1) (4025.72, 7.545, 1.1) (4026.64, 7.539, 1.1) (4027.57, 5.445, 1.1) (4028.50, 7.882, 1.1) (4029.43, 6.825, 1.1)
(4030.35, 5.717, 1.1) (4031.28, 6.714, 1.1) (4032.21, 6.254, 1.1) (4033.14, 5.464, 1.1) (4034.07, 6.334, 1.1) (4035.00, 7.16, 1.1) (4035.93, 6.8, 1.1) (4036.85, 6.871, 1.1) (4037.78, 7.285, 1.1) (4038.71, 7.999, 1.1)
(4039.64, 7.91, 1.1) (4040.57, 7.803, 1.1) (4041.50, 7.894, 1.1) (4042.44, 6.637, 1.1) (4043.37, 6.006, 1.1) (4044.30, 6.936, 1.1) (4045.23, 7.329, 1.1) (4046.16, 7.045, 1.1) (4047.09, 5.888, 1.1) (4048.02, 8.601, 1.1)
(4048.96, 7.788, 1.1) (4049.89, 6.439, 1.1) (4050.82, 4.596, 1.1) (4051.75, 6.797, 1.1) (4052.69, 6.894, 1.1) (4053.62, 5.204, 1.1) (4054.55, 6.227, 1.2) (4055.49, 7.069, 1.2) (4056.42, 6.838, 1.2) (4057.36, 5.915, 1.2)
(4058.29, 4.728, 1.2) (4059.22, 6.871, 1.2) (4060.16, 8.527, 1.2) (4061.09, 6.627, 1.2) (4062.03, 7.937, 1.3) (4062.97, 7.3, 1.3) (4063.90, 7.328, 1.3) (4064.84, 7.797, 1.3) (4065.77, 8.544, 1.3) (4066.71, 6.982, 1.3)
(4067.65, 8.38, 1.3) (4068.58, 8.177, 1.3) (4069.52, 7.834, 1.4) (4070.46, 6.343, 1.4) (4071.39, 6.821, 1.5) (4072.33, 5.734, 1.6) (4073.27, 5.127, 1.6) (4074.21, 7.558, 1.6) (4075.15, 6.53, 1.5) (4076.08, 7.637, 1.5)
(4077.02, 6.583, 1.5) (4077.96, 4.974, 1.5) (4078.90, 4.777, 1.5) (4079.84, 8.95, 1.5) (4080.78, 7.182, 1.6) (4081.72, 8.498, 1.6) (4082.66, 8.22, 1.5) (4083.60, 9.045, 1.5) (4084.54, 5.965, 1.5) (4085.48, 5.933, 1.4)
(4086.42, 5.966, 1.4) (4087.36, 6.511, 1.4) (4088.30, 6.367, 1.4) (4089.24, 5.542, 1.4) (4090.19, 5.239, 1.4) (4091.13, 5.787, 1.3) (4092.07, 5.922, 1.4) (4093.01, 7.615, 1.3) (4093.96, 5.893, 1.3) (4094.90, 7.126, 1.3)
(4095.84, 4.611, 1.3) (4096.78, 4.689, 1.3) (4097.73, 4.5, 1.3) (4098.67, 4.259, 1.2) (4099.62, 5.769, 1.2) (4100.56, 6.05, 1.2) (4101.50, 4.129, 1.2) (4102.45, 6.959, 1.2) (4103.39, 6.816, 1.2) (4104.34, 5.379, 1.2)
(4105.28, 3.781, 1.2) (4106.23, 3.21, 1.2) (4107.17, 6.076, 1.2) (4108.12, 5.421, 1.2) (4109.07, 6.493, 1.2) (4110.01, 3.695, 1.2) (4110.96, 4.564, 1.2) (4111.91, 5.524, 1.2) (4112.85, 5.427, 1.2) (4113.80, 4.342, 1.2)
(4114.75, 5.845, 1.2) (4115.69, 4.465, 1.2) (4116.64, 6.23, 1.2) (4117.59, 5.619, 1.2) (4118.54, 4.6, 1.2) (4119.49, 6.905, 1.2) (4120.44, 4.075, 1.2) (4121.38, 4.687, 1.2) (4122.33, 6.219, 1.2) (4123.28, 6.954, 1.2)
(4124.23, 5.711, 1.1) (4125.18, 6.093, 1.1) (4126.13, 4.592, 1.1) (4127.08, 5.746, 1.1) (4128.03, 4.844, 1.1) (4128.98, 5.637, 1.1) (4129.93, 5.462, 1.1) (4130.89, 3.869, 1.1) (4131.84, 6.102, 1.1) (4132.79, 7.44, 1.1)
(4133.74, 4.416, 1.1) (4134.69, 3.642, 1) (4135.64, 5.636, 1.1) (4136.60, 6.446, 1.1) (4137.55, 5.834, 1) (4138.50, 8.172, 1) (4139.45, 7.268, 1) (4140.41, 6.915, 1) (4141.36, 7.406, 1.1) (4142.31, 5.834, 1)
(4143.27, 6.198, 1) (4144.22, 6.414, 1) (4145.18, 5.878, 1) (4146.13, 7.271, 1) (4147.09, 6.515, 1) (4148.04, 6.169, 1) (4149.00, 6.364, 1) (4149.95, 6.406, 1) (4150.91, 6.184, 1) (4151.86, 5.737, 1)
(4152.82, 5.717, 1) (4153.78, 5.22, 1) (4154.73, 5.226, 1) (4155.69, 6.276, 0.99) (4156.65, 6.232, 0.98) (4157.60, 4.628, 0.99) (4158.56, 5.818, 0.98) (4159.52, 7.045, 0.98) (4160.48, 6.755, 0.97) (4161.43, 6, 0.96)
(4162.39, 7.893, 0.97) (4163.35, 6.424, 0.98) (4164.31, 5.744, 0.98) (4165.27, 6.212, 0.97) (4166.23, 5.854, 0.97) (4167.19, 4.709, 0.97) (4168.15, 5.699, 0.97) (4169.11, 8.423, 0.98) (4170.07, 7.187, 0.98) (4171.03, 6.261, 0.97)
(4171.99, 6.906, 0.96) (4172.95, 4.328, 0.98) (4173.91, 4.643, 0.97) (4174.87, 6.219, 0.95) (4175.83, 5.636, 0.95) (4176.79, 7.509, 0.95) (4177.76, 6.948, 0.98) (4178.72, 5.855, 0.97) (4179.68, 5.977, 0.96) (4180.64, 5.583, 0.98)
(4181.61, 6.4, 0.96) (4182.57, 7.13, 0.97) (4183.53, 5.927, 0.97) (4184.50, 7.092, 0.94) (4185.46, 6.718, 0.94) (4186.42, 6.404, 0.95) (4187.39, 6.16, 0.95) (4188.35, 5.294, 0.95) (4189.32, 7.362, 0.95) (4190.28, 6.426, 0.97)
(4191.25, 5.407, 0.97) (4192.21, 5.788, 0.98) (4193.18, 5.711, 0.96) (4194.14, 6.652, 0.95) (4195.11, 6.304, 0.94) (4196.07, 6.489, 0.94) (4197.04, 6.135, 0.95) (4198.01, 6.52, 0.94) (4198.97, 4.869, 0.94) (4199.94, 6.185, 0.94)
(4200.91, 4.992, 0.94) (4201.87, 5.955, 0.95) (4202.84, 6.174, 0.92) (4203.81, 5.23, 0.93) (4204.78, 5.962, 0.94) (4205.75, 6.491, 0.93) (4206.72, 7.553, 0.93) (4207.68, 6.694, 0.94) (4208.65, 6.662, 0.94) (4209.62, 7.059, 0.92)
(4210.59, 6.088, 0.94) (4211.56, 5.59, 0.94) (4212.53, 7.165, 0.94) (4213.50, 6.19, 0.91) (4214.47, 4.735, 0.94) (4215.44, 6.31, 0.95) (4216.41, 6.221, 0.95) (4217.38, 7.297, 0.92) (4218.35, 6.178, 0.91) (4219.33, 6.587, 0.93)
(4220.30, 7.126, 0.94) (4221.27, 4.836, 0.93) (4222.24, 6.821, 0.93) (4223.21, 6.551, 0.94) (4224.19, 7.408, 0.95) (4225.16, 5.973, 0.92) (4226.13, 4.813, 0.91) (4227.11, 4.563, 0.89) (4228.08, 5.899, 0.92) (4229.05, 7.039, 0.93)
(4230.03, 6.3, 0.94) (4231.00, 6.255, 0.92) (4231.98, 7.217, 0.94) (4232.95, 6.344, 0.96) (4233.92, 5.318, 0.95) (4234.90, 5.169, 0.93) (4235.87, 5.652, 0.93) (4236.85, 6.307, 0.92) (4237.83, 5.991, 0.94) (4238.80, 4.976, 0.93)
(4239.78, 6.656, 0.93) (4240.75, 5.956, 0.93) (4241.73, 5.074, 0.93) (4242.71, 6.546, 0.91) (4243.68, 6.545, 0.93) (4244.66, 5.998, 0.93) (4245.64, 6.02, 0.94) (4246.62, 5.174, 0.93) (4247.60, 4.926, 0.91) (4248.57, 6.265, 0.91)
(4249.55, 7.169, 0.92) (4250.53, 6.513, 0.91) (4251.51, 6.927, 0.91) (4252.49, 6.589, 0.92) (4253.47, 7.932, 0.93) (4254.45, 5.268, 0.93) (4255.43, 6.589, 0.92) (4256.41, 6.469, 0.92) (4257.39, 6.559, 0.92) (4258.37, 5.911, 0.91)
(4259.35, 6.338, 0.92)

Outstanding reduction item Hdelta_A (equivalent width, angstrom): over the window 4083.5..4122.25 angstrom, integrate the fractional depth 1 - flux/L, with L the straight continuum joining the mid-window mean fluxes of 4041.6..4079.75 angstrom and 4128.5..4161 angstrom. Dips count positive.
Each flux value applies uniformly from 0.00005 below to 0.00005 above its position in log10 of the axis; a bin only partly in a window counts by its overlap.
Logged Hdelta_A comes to 5.61 angstrom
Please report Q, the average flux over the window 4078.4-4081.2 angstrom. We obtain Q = 6.94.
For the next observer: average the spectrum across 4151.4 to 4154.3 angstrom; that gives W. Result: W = 5.55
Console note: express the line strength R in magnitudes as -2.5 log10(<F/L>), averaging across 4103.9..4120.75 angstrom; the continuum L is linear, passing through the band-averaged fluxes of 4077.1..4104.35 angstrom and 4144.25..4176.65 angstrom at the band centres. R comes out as 0.21 mag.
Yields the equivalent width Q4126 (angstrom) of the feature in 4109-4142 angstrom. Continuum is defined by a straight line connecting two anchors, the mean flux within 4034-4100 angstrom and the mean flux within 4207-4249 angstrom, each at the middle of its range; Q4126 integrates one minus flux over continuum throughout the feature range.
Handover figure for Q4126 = 4.5 angstrom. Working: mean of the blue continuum 6.72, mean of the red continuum 6.11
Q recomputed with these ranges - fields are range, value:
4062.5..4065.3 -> 7.47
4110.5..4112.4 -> 5.06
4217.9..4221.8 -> 6.18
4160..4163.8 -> 6.78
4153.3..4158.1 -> 5.52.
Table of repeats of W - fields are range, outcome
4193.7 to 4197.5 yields 6.39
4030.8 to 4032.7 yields 6.45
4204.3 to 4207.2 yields 6.67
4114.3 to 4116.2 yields 5.18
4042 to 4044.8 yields 6.54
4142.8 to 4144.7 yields 6.31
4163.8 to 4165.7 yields 5.97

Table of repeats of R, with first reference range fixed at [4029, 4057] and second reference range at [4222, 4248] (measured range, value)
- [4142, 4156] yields 0.042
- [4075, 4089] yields -0.041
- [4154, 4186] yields 0.005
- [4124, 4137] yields 0.189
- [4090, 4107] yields 0.199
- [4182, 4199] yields -0.021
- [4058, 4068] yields -0.109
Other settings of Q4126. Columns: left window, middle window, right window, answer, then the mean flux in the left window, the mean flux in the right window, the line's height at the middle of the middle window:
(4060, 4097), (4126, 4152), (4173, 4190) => 1.7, 6.81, 6.24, 6.48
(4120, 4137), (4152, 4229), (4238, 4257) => -4.6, 5.42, 6.19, 5.82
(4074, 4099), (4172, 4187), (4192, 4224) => 0.2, 6.37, 6.23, 6.26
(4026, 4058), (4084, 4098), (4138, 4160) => 1.4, 6.76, 6.3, 6.55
